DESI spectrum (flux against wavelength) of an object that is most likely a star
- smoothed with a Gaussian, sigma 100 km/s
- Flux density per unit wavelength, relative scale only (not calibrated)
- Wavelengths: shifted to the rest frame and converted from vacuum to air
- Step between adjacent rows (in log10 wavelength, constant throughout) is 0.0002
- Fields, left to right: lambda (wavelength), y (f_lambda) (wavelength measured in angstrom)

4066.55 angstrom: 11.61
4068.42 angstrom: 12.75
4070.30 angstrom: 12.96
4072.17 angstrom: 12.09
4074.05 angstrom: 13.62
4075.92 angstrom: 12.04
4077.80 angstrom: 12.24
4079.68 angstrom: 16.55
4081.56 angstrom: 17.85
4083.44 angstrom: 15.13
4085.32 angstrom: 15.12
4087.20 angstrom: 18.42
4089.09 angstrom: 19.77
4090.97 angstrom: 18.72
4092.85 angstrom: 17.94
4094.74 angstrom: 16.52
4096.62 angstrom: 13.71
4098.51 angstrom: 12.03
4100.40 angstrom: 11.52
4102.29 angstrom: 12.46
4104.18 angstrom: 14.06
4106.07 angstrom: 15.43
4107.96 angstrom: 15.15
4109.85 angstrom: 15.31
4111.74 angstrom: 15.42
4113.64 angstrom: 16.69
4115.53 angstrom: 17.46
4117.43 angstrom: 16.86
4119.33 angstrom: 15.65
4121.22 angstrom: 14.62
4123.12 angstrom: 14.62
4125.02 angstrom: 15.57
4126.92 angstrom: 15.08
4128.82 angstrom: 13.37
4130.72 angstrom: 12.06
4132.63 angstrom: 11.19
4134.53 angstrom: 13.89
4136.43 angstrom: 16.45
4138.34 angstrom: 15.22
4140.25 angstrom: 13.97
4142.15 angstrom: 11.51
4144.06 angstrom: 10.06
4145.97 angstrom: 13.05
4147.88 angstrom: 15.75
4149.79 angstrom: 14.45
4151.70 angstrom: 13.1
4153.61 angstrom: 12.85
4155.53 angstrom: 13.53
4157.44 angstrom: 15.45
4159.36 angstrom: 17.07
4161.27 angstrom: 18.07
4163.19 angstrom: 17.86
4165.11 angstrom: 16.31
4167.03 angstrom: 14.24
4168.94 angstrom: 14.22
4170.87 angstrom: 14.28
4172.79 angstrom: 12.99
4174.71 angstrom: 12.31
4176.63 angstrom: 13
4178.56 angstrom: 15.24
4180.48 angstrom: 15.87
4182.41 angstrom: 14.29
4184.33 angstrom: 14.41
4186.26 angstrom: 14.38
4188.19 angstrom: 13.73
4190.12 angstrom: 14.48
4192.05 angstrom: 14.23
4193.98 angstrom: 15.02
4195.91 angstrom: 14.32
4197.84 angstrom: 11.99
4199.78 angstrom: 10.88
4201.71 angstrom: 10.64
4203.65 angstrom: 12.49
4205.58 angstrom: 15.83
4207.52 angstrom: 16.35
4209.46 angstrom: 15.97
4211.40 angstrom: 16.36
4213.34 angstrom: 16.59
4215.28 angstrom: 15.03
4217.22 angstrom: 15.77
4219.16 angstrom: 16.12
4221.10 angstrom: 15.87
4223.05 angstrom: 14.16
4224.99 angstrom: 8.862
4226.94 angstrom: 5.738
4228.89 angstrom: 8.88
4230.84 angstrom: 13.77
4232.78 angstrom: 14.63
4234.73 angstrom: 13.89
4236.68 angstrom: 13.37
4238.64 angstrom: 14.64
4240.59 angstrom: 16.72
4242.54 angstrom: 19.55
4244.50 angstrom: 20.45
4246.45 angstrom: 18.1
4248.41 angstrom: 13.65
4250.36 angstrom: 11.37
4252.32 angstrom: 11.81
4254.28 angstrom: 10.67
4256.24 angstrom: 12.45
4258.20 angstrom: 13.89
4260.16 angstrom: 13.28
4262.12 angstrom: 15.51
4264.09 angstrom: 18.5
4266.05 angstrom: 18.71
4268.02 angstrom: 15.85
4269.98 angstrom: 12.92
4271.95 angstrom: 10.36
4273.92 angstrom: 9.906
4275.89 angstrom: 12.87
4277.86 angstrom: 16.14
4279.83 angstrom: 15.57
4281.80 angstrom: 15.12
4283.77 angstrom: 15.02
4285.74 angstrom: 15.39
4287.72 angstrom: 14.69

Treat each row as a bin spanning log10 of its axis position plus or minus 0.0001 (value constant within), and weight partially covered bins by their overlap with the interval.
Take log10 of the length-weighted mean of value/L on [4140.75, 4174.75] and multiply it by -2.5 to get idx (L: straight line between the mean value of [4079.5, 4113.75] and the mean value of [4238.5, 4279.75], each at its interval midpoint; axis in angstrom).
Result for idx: 0.07 mag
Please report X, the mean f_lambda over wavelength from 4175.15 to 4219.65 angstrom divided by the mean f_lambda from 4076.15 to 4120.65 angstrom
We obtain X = 0.9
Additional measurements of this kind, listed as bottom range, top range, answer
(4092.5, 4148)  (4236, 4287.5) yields 1.02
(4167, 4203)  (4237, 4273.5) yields 1.08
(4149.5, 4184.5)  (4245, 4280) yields 0.95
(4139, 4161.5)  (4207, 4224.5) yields 1.12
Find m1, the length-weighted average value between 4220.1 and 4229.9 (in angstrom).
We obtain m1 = 10.7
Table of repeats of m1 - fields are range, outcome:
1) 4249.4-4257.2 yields 11.6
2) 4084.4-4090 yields 17.8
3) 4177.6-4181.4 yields 15.6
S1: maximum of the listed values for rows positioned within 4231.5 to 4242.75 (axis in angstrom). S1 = 19.55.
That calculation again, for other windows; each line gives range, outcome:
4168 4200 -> 15.87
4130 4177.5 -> 18.07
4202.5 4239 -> 16.59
